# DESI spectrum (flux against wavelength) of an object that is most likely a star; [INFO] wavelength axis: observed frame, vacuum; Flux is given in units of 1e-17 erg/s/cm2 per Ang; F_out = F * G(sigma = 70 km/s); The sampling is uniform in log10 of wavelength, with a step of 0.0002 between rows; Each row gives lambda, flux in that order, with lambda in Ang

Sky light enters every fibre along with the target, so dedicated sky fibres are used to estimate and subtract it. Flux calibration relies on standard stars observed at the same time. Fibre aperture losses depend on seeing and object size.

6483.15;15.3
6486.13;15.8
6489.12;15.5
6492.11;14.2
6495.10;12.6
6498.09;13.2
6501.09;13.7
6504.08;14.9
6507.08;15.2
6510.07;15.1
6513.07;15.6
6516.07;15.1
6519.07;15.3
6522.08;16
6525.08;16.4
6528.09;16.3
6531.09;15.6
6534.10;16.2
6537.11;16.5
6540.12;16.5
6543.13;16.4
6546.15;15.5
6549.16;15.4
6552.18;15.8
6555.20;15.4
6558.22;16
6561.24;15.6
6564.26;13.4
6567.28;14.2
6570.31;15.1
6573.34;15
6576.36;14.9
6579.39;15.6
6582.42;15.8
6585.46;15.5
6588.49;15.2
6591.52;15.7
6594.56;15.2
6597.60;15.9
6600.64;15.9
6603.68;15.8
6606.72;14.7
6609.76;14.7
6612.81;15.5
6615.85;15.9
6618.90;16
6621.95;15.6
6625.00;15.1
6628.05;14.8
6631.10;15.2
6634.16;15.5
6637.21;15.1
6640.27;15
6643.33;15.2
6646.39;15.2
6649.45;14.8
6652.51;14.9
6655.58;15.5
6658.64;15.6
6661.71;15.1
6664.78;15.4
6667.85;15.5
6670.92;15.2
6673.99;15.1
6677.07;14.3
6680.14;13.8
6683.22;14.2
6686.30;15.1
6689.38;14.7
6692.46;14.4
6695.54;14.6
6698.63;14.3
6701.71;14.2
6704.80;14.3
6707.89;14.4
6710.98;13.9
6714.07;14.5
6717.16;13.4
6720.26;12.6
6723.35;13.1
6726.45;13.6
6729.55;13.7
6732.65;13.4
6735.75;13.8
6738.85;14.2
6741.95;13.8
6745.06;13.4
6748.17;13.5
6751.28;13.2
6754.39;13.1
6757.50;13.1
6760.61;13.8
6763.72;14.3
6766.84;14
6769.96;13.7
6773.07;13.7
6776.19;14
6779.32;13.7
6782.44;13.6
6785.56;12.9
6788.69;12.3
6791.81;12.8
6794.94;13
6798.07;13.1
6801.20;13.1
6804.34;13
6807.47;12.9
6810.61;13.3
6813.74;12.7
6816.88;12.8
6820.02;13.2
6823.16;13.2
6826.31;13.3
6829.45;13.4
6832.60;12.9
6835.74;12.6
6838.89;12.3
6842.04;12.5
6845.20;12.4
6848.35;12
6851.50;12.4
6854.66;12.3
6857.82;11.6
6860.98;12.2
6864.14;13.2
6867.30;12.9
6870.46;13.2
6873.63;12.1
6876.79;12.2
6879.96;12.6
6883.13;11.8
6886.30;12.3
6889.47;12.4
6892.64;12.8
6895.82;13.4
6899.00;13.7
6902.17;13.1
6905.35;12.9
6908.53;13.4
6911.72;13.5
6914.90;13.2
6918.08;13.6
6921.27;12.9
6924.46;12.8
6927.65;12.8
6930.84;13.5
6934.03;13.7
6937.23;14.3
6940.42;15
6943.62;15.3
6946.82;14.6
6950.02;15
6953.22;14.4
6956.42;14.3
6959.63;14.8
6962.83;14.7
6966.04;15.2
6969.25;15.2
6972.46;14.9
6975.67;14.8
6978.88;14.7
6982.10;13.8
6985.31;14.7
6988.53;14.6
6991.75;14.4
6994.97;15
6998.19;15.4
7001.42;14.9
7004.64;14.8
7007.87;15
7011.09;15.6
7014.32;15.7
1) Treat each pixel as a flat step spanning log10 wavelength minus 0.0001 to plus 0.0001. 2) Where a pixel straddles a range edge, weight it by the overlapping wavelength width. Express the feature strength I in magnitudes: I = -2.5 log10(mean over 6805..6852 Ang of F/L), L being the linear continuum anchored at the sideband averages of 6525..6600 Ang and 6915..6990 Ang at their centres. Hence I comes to 0.150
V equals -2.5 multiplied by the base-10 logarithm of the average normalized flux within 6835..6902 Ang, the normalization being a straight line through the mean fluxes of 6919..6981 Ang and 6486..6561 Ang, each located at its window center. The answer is 0.16 mag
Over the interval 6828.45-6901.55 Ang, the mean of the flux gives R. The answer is 12.6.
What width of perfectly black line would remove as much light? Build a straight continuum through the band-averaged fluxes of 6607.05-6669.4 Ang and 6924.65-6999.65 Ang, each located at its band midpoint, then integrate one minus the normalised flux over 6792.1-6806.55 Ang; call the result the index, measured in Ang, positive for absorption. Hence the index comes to 1.8 Ang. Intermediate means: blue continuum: 15.3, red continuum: 14.5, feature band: 13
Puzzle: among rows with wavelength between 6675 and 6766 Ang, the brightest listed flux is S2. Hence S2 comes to 15.1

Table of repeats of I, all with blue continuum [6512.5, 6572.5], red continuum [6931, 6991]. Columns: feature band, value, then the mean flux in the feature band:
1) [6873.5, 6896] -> 0.19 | 12.4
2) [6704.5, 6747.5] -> 0.11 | 13.7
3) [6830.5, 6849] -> 0.19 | 12.5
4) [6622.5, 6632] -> 0.02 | 15.1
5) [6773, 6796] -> 0.14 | 13.2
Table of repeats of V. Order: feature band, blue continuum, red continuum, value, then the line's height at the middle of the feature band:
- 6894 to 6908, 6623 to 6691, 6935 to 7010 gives 0.12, 14.8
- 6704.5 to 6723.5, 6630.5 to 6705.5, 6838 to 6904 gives 0.05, 14.4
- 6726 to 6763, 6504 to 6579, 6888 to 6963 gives 0.08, 14.6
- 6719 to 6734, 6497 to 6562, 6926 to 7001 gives 0.14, 15.1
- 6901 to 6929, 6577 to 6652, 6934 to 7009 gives 0.13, 14.8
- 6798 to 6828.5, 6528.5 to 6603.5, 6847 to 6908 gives 0.01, 13.2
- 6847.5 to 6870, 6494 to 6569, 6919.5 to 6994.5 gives 0.17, 14.6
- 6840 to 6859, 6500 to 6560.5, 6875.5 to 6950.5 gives 0.13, 13.7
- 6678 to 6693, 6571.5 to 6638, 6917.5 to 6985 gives 0.05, 15.1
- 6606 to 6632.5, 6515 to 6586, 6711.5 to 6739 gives -0.04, 14.8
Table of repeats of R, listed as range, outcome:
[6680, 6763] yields 13.9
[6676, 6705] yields 14.4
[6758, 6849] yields 13.1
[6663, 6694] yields 14.8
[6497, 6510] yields 14.4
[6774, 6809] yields 13.1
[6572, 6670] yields 15.3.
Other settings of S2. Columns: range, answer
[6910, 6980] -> 15.3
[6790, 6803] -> 13.1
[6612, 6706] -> 16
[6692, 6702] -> 14.6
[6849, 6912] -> 13.7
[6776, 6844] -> 14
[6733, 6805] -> 14.3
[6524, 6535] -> 16.4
